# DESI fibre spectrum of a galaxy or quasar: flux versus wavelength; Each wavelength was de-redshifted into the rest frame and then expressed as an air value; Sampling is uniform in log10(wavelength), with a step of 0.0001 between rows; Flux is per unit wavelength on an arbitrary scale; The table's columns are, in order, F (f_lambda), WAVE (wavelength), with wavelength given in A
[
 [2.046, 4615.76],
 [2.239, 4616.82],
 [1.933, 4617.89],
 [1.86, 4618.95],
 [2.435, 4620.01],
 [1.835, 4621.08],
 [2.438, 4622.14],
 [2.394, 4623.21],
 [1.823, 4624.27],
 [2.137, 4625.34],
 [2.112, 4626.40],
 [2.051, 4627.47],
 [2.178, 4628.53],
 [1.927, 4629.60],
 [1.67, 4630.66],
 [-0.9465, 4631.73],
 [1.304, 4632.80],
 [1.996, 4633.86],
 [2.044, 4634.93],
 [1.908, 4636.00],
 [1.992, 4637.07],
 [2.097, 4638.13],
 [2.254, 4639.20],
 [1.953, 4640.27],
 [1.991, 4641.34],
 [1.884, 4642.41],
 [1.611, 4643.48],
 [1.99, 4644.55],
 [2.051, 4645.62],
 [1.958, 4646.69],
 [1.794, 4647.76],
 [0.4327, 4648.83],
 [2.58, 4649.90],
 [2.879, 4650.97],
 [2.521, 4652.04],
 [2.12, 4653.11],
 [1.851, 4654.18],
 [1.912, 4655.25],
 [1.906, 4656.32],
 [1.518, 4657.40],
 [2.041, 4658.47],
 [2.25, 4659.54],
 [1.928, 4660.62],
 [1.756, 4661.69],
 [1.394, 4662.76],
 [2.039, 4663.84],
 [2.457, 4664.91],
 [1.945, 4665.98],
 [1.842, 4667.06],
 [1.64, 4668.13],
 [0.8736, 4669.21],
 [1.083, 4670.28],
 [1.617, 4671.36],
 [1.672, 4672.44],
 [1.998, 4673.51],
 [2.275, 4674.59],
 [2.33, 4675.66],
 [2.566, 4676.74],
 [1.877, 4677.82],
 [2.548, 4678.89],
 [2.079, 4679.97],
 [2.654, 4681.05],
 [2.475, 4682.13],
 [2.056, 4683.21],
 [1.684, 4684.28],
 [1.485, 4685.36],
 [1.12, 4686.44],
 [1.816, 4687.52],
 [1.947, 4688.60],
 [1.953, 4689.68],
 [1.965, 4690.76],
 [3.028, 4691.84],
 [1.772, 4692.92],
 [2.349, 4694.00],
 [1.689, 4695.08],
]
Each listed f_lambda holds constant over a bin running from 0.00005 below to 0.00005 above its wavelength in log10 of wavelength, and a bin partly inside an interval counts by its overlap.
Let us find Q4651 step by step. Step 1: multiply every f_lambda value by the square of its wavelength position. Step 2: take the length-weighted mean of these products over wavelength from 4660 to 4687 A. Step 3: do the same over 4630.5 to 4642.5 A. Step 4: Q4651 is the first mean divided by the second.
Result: 1.15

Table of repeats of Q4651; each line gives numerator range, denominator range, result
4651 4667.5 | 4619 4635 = 1.11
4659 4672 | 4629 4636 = 1.27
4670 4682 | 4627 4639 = 1.28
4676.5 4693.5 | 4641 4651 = 1.12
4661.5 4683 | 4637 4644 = 1.01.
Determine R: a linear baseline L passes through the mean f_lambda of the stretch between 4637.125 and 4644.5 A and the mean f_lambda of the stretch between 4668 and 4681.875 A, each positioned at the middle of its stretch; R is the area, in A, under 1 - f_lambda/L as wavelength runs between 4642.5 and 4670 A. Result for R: 1.1 A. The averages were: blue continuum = 1.97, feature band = 1.88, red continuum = 1.96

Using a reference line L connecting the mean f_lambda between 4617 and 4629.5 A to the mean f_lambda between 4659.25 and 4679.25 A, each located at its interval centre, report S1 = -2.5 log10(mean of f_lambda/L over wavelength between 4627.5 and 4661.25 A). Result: 0.08 mag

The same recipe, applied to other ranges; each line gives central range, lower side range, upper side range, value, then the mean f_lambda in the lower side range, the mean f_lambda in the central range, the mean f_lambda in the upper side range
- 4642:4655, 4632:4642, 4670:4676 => -0.06 mag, 1.87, 1.97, 1.84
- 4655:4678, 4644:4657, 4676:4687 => 0.09 mag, 1.99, 1.86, 2.06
